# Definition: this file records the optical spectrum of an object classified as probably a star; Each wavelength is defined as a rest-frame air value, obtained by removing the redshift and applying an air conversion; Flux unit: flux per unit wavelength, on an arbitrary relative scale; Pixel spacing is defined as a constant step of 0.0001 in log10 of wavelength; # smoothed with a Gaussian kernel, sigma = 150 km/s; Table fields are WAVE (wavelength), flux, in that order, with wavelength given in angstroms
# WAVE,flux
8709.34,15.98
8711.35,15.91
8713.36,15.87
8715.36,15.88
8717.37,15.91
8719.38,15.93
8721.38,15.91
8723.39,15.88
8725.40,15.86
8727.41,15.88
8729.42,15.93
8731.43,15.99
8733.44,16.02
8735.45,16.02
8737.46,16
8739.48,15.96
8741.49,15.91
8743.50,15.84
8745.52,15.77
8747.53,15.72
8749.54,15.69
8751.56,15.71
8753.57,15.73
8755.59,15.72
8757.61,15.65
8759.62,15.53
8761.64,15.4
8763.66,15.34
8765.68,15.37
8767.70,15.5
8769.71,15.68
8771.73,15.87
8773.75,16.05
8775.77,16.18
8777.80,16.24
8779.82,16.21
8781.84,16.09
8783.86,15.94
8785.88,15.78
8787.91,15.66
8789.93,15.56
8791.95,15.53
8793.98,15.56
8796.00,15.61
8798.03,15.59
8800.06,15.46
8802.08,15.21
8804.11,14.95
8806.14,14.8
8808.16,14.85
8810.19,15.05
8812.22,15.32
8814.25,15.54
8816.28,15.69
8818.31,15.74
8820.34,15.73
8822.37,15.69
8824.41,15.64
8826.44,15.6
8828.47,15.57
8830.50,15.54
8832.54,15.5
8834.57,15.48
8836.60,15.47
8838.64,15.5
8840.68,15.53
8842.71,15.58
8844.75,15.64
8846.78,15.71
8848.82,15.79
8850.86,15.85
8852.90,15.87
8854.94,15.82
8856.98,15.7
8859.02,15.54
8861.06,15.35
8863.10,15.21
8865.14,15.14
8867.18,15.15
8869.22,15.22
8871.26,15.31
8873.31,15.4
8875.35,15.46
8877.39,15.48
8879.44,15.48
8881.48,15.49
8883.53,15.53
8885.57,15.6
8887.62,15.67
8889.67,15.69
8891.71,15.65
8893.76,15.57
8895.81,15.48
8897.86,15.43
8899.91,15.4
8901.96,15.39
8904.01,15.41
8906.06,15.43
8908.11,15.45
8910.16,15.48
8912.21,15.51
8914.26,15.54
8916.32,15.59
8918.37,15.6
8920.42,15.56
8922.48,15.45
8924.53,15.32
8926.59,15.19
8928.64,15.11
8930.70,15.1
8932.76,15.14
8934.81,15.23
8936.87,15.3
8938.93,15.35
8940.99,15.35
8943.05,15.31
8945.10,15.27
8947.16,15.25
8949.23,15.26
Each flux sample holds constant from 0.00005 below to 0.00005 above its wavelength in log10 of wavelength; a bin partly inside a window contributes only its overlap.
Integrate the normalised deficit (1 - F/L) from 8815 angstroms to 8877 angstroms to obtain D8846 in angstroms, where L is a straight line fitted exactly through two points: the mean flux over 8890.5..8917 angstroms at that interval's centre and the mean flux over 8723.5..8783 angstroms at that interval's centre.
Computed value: 0.3 angstroms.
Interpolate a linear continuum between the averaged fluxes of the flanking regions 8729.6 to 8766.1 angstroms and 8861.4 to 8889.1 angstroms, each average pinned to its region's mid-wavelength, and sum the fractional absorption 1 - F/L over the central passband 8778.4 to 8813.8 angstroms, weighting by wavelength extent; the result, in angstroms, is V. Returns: 0.3 angstroms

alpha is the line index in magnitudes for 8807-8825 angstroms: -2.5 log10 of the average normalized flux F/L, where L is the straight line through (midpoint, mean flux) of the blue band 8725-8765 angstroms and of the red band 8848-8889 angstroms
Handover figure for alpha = 0.01 mag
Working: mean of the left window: 15.8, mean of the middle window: 15.5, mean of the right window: 15.5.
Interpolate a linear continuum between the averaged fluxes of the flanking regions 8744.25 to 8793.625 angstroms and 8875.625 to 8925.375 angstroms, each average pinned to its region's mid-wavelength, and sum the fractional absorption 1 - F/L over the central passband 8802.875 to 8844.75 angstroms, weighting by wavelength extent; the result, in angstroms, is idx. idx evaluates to 0.5 angstroms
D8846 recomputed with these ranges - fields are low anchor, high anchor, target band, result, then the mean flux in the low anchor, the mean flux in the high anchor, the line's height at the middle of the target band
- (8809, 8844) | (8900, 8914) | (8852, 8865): 0.0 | 15.5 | 15.5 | 15.5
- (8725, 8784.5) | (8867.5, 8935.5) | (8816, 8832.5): 0.0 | 15.8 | 15.4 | 15.6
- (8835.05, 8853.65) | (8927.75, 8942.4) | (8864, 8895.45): 0.1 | 15.6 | 15.2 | 15.5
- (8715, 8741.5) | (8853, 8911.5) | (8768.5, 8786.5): -0.2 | 15.9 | 15.5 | 15.8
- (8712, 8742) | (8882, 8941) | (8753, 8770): 0.3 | 15.9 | 15.4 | 15.8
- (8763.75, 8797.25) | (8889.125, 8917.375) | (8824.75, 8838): 0.1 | 15.8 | 15.5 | 15.7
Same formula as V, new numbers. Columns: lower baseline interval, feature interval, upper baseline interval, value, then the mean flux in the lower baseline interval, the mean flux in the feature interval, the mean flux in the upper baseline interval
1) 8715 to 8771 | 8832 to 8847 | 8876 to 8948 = 0.03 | 15.8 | 15.6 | 15.4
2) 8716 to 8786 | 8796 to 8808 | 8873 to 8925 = 0.39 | 15.8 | 15.2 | 15.5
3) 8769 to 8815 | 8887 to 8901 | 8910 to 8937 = -0.12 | 15.6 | 15.5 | 15.4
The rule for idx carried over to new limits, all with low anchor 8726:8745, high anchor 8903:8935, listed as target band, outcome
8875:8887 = -0.01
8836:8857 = -0.10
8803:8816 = 0.49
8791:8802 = 0.16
